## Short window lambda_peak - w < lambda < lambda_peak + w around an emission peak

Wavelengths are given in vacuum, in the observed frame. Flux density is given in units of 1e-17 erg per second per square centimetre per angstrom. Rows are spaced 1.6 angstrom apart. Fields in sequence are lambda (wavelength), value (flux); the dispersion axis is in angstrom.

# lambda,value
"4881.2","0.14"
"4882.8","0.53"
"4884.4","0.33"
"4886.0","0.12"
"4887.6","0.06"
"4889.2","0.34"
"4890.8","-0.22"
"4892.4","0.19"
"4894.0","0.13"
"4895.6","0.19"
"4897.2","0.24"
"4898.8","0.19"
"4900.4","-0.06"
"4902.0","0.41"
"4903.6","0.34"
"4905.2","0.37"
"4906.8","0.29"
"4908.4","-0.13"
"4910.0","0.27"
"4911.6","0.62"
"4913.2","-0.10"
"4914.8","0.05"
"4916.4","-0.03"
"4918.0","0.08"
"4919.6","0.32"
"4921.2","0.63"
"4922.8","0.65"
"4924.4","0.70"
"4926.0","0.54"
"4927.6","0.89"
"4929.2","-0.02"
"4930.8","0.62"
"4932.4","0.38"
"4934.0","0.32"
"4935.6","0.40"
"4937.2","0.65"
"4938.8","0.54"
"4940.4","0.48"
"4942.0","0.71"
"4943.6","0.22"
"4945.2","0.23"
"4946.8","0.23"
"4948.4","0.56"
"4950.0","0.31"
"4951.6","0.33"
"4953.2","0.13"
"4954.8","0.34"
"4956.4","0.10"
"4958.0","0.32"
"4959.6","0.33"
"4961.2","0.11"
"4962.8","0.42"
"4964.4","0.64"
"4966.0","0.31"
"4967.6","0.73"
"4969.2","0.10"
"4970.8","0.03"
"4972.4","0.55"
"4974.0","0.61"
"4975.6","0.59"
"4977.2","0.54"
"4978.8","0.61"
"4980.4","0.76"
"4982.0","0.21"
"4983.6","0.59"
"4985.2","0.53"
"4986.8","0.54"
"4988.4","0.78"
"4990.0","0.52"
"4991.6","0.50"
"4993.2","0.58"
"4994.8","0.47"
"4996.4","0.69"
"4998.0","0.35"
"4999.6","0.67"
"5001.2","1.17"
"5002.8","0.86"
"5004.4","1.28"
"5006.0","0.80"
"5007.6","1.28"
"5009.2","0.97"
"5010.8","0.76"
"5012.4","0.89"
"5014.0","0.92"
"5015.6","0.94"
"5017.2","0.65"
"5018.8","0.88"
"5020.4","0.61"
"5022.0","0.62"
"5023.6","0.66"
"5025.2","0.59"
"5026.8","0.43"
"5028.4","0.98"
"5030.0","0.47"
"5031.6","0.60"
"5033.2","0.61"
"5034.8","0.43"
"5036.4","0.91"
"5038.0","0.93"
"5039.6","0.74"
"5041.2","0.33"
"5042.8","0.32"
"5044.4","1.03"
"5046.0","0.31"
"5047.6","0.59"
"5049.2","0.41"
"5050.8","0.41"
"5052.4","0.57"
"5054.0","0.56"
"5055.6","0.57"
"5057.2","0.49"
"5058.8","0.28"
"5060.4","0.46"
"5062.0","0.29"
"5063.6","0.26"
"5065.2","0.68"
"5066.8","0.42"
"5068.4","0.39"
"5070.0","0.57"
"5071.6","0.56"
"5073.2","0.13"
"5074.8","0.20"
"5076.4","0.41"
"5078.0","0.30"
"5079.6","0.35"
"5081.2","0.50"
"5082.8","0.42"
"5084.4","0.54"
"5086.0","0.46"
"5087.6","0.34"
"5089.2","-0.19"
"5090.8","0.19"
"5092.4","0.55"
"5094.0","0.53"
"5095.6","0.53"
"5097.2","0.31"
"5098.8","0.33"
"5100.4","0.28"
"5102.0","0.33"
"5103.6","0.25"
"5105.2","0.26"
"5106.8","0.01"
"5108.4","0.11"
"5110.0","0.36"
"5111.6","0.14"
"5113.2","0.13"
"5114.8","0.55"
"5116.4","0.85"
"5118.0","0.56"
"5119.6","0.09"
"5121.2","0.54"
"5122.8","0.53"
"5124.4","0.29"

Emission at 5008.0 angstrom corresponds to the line C IV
